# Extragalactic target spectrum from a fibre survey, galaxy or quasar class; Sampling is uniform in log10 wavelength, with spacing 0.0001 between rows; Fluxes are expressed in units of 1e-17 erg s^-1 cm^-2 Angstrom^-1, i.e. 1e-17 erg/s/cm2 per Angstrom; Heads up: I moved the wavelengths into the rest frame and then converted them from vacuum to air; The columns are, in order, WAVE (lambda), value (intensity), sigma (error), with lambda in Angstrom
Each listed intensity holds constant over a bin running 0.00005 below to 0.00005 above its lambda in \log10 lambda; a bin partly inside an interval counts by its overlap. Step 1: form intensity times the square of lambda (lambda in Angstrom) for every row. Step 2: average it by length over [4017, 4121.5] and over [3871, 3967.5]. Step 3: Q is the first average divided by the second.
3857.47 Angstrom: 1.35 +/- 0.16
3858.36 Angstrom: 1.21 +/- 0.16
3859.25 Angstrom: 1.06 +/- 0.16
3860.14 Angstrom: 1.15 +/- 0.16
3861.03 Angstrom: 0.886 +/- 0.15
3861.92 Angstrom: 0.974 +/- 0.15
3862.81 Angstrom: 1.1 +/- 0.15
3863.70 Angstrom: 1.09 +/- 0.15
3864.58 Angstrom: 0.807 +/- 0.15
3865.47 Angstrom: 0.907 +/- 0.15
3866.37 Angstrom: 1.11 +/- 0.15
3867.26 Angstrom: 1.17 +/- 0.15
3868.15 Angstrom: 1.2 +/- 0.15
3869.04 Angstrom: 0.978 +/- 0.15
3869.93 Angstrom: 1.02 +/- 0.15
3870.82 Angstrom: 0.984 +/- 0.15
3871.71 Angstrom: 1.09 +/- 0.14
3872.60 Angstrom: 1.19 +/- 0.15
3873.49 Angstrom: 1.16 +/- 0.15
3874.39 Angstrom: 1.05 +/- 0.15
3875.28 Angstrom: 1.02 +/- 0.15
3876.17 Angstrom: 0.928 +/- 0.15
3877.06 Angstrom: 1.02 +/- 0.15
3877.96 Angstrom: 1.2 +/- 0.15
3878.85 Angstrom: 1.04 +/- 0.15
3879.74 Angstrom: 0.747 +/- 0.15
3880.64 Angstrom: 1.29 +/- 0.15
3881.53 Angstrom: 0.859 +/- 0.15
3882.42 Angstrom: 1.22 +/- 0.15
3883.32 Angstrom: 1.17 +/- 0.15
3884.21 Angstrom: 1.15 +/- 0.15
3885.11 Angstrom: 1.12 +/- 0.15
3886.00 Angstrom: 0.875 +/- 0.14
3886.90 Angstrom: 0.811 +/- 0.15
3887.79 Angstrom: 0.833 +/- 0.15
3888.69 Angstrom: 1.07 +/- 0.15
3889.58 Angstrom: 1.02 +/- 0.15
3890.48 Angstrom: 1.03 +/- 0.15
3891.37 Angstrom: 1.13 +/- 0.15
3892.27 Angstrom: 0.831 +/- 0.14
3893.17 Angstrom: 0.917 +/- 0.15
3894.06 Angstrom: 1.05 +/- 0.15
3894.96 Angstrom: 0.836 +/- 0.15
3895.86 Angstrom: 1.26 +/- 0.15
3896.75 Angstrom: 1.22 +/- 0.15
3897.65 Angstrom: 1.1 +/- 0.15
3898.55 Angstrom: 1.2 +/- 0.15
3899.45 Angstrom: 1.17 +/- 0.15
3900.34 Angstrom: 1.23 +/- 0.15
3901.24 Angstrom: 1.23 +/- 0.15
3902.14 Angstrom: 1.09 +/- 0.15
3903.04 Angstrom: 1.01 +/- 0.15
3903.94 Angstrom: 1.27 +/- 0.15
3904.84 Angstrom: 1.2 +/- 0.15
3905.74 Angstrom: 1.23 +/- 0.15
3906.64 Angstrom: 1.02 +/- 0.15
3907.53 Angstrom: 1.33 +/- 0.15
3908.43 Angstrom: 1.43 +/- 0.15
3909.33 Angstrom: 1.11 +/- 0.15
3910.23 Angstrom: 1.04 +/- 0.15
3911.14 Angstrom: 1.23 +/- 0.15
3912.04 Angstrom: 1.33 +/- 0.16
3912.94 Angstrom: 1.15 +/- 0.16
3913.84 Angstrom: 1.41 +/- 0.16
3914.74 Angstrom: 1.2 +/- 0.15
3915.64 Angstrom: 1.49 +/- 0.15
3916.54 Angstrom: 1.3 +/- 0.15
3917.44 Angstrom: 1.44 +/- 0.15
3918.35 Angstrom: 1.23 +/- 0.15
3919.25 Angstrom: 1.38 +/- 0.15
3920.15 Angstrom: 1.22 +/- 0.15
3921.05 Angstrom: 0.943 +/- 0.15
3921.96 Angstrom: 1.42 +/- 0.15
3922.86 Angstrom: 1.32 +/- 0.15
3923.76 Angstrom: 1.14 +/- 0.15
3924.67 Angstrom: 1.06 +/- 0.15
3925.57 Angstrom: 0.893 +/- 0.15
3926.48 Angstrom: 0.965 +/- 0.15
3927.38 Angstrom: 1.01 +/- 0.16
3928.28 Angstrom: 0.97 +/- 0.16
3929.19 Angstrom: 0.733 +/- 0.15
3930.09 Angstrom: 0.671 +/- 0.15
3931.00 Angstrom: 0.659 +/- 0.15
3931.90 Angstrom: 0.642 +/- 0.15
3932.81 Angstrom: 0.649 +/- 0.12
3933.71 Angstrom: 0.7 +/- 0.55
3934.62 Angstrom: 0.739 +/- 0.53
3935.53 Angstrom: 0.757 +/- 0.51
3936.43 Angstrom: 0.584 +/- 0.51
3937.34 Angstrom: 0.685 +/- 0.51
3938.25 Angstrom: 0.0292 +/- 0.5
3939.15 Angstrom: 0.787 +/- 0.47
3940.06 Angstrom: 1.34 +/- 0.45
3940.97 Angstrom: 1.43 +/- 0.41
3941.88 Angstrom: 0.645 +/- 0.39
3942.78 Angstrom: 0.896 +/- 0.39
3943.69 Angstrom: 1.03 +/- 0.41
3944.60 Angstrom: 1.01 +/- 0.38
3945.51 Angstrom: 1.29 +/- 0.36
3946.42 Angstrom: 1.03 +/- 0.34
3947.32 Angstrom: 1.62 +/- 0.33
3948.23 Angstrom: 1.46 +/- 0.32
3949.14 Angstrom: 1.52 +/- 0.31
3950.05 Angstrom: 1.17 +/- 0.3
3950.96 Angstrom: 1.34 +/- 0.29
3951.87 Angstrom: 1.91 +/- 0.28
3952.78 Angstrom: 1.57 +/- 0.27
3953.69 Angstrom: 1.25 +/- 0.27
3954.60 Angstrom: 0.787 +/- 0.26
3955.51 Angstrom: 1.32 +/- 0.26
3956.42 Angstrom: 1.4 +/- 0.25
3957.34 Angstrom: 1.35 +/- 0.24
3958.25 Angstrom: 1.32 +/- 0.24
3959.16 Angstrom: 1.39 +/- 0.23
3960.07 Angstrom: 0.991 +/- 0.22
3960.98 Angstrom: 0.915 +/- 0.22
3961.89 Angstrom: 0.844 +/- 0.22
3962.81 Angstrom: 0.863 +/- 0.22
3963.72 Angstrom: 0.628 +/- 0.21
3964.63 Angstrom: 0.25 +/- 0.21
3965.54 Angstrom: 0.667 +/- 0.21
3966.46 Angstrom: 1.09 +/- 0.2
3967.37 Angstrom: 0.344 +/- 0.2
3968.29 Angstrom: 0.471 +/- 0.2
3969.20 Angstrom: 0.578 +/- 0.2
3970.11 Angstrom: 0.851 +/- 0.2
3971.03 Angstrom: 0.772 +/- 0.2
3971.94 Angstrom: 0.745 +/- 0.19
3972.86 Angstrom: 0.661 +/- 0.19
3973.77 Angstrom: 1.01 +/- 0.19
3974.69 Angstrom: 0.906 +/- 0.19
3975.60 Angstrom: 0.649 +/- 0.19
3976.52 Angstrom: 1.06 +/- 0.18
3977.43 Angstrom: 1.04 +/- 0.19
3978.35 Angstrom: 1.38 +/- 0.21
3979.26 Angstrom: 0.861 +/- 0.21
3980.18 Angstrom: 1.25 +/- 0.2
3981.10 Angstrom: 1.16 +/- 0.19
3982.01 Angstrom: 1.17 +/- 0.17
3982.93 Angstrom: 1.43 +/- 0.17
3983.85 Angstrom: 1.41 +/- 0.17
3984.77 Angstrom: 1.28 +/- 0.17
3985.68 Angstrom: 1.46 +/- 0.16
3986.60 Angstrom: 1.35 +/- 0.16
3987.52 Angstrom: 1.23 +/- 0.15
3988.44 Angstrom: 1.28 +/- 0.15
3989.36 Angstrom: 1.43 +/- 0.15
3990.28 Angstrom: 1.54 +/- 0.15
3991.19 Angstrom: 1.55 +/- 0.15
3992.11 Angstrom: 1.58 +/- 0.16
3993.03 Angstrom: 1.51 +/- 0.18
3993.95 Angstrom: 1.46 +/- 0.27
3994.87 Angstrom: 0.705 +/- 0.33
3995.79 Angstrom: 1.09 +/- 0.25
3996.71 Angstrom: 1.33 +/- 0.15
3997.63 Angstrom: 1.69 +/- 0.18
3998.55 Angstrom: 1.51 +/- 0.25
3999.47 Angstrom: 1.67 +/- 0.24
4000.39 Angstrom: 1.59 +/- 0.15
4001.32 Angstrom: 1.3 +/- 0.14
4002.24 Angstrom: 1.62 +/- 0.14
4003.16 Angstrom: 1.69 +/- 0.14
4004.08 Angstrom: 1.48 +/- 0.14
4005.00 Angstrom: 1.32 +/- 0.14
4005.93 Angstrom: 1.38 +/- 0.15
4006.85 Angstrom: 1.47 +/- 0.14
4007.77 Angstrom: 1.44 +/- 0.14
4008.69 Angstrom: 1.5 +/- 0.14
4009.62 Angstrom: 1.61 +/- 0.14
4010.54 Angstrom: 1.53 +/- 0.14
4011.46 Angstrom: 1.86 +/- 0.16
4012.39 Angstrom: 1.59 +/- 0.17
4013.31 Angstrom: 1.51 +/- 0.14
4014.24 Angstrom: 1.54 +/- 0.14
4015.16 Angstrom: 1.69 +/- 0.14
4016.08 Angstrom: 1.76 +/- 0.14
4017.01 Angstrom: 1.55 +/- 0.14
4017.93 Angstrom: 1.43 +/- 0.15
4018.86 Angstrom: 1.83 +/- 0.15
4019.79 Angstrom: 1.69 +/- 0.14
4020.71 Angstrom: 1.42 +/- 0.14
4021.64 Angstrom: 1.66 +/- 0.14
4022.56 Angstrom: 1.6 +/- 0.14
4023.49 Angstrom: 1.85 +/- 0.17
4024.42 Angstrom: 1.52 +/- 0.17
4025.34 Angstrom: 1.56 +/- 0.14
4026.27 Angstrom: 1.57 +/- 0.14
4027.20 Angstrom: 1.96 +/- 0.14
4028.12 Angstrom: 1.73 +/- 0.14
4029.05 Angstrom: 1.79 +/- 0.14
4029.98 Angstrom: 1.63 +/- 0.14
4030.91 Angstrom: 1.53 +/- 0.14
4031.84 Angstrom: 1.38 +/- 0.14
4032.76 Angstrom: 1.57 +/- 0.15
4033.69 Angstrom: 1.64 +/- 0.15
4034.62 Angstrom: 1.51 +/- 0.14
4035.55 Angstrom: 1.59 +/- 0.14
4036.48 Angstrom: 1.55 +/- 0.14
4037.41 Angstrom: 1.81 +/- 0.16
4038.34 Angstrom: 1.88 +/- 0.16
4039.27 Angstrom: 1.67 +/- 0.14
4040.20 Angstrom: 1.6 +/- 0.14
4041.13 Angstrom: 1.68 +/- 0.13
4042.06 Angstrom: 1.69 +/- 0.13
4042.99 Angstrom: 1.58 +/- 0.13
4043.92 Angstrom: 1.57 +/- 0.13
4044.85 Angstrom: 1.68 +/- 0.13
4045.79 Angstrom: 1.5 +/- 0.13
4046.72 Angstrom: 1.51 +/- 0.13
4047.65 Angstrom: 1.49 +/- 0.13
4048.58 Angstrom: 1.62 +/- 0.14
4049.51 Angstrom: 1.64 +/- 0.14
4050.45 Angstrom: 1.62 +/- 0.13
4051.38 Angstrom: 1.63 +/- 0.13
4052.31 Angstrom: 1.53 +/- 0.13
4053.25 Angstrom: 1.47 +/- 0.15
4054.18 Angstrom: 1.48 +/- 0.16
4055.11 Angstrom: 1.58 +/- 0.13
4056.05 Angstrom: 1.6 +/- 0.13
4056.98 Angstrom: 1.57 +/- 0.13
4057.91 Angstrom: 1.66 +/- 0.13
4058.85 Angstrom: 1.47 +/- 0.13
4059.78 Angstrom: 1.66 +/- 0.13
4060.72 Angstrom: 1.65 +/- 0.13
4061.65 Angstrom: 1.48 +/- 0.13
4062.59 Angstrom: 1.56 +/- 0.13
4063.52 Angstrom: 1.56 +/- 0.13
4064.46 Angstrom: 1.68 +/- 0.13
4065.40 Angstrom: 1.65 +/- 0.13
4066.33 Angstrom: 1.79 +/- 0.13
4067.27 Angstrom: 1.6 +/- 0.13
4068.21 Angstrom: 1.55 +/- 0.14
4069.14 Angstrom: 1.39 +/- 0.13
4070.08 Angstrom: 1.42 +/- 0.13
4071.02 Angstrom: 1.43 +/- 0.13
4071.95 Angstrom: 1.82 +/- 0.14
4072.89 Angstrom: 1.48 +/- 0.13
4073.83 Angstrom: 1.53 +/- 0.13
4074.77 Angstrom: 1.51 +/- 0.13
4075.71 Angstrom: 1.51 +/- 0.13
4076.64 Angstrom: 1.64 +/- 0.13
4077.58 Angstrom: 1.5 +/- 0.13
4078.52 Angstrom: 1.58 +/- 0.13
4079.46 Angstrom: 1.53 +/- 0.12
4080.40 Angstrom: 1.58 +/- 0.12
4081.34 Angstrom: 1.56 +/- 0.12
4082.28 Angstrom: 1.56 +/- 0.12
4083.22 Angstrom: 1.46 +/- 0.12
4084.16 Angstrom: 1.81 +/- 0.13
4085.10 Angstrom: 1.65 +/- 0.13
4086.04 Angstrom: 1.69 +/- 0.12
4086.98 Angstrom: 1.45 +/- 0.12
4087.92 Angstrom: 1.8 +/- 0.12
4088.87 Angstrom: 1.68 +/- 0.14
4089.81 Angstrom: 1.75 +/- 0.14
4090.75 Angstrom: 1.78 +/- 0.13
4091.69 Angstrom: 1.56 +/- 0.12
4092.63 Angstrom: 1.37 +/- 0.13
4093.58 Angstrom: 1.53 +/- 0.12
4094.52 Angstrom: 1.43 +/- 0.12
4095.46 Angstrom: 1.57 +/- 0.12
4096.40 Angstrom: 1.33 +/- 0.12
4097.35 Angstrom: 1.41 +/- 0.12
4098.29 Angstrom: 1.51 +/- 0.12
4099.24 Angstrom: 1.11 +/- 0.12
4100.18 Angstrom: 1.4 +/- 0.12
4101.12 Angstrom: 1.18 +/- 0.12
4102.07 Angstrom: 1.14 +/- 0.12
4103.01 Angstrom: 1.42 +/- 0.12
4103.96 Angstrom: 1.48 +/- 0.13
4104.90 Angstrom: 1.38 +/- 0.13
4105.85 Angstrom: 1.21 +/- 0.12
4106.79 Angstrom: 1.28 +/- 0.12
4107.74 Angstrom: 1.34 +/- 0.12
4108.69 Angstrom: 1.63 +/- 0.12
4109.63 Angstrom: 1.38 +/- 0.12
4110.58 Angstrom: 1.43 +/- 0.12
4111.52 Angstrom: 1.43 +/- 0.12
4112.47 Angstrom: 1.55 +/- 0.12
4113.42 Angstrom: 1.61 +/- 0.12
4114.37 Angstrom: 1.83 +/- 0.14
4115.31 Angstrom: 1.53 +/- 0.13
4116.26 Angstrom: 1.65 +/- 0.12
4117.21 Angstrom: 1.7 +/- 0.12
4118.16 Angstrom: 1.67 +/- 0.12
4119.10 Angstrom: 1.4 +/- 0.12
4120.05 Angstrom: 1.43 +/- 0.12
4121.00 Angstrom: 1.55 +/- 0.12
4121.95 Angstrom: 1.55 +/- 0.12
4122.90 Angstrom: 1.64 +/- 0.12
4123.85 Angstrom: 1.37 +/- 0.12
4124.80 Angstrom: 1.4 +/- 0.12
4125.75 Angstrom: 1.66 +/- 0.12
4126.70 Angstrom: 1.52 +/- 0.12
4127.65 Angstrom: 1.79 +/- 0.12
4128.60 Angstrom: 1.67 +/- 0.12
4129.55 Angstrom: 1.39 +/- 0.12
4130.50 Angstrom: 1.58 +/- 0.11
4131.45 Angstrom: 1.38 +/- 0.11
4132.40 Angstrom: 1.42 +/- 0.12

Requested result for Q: 1.57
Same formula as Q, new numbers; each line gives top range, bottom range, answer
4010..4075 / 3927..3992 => 1.62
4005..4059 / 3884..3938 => 1.61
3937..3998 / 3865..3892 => 1.11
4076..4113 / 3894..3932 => 1.43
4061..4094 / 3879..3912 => 1.58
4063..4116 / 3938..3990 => 1.50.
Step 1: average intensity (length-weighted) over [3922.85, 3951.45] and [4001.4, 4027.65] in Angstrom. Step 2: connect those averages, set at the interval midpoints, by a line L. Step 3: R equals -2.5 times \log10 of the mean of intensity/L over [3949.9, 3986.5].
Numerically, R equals 0.16 mag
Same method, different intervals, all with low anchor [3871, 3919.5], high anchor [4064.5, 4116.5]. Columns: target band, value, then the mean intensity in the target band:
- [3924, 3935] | 0.42 mag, 0.814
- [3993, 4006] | -0.07 mag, 1.42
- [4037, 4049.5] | -0.15 mag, 1.64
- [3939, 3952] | 0.00 mag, 1.23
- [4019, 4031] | -0.20 mag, 1.66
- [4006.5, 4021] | -0.17 mag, 1.59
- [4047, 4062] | -0.09 mag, 1.57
